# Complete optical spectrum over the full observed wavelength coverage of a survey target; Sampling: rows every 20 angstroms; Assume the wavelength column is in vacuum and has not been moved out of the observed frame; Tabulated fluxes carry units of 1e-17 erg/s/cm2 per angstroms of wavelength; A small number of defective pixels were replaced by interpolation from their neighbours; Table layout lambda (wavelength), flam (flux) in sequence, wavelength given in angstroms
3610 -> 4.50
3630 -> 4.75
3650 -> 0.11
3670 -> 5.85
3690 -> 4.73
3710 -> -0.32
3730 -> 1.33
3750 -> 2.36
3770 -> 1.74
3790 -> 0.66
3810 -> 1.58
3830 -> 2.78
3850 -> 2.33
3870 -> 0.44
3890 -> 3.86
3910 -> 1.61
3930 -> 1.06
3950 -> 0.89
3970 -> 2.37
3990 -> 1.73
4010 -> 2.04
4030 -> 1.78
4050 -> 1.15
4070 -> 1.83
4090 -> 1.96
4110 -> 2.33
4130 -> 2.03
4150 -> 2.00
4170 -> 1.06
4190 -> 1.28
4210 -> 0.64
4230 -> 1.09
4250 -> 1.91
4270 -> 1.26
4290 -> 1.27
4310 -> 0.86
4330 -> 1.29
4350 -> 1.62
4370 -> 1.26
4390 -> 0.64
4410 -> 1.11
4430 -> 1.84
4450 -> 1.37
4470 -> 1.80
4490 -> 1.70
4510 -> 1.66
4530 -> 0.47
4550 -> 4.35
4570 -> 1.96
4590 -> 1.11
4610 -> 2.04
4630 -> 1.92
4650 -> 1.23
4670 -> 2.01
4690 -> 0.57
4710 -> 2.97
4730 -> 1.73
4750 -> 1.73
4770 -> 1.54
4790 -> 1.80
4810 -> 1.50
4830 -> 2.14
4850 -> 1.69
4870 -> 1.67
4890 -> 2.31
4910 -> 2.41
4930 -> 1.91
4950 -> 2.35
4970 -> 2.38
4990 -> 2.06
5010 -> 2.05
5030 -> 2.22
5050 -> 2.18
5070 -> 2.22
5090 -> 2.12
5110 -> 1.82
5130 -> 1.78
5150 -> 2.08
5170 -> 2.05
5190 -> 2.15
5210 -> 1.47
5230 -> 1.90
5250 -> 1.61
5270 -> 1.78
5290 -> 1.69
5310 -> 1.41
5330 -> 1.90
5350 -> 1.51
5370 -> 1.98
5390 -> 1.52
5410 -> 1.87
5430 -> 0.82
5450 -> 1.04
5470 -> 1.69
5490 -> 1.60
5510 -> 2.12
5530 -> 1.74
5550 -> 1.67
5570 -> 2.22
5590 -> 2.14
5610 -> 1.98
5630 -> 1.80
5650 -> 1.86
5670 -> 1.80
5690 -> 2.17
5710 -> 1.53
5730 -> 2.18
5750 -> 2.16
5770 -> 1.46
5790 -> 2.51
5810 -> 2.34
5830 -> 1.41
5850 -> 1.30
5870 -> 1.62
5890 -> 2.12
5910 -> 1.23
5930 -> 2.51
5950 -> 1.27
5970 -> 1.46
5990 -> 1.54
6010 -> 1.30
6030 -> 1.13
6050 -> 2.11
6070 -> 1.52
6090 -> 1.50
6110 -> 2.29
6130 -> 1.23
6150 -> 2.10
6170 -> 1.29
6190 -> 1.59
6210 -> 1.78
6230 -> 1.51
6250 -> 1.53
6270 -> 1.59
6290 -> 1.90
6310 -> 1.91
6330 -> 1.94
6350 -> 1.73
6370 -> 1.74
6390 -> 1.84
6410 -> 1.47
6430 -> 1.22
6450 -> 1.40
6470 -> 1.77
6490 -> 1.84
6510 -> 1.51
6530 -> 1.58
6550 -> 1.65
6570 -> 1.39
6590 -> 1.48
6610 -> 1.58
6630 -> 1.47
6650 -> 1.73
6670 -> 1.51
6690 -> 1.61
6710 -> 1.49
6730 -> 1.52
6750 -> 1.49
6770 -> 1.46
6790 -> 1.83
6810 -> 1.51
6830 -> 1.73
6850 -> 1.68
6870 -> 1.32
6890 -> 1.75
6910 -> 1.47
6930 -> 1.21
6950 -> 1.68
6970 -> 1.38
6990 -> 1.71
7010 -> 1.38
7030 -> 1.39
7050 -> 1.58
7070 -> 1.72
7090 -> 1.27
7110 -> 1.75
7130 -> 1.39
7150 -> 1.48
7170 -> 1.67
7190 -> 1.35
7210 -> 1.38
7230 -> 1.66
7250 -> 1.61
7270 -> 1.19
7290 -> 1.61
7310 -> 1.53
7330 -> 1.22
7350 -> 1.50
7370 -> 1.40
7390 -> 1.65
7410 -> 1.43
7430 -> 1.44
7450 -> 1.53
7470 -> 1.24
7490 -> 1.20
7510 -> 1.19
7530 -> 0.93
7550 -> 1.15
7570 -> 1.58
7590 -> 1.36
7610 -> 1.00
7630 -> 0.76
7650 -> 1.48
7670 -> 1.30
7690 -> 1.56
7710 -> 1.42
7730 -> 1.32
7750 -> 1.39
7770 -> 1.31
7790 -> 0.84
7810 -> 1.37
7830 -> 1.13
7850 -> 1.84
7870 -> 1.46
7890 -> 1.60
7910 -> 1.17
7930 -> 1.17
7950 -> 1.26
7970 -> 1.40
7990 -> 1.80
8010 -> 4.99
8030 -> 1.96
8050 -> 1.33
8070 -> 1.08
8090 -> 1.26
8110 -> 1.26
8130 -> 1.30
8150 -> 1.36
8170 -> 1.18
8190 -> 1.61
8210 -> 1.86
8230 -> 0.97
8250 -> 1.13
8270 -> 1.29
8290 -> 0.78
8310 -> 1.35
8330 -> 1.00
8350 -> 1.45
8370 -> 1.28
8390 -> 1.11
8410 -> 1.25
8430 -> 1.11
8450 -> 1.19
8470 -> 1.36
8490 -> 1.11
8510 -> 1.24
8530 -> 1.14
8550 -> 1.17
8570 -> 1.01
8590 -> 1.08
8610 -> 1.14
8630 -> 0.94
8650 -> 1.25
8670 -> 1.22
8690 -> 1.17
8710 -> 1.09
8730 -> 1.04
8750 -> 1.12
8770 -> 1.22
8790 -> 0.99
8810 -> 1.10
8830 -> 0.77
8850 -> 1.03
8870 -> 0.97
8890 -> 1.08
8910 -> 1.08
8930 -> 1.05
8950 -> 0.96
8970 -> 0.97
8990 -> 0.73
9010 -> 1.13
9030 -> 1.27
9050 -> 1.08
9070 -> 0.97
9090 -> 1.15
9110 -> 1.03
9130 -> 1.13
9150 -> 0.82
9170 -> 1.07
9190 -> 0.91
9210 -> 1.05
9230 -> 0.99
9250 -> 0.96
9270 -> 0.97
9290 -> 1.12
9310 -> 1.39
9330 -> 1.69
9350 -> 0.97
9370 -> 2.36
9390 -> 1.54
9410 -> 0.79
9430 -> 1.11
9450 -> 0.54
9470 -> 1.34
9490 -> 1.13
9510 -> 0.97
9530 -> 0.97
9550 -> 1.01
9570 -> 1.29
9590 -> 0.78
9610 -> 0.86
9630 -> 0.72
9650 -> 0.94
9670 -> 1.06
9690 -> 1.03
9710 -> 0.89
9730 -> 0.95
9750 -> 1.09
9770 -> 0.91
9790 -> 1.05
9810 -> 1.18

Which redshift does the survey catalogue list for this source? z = 0.22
